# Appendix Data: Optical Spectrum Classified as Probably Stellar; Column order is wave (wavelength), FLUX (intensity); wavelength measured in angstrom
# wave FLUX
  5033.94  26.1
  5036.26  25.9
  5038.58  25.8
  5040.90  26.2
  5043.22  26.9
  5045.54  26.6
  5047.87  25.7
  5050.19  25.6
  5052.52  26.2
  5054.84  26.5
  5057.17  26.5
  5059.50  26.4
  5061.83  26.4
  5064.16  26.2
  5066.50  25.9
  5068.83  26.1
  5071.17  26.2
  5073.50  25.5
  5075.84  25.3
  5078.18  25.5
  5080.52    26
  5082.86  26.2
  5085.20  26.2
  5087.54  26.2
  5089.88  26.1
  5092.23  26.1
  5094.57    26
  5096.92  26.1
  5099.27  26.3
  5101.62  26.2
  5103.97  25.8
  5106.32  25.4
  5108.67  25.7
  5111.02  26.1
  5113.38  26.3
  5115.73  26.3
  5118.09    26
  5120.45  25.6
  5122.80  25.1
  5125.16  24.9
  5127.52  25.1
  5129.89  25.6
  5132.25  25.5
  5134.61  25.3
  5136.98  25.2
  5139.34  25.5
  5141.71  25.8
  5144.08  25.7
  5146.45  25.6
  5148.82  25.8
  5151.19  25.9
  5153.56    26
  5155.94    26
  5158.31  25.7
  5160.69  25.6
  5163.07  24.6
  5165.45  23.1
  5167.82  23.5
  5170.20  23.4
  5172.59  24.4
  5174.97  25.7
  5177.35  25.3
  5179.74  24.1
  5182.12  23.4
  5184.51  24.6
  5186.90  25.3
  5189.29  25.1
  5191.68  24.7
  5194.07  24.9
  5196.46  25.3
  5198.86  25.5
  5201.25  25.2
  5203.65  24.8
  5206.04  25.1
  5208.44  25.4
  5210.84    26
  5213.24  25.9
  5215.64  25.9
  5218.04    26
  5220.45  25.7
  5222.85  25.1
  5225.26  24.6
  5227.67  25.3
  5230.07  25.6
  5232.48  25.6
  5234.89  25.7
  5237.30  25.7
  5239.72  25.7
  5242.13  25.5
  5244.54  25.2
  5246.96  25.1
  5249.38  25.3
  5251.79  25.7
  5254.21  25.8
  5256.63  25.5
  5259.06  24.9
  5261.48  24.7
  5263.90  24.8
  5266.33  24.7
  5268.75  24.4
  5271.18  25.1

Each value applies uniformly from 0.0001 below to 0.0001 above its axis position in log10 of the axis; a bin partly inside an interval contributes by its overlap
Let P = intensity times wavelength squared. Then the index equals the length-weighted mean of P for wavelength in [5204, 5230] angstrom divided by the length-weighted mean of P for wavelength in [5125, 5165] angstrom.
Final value 1.03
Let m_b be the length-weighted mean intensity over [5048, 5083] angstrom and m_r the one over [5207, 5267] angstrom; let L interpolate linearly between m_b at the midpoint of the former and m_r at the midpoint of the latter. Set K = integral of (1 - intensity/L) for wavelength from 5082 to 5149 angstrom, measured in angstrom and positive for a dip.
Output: 0.2 angstrom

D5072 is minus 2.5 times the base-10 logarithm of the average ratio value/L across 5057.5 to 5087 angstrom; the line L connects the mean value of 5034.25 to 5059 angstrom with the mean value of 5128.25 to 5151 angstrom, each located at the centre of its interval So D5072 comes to 0.00 mag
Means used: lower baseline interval 26.2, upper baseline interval 25.6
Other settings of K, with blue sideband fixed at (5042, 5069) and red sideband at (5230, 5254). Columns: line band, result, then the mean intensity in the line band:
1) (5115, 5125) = 0.14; 25.6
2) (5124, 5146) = 0.45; 25.4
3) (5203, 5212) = 0.11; 25.4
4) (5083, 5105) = -0.01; 26.1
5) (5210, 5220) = -0.12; 25.9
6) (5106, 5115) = 0.03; 26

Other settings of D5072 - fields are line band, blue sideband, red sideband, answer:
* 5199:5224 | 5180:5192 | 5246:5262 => -0.03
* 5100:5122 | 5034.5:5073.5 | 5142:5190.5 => -0.02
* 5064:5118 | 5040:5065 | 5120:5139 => -0.01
